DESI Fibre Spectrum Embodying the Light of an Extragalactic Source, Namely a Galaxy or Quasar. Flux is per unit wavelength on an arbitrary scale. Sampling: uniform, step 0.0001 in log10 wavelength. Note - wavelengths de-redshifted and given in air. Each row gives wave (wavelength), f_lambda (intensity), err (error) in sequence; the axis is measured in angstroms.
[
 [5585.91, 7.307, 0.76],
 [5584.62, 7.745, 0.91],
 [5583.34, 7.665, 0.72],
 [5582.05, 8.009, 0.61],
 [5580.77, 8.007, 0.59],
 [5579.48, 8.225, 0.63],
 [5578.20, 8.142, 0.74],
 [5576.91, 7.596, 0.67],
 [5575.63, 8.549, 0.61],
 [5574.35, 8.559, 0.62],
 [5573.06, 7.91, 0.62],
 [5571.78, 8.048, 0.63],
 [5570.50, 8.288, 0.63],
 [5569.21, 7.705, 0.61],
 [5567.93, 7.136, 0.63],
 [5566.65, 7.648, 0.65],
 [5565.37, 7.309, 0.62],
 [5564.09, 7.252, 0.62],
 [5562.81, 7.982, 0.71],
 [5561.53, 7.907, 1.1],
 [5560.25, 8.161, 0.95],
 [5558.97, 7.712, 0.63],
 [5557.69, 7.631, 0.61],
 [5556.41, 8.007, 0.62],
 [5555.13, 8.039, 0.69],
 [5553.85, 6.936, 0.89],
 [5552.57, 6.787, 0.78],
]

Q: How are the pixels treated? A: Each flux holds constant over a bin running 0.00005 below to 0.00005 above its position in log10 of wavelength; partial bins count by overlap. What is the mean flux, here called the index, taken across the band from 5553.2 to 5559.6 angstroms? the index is 7.66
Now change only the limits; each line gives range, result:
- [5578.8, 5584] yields 7.99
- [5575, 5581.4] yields 8.1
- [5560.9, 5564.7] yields 7.72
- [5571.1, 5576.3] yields 8.27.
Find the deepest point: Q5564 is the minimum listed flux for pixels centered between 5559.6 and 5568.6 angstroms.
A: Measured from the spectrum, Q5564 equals 7.136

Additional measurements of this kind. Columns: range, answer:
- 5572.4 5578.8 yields 7.596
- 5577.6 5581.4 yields 8.007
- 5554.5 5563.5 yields 7.631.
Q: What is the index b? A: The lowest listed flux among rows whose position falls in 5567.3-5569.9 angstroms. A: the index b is 7.136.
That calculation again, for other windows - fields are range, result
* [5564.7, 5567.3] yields 7.309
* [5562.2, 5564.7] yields 7.252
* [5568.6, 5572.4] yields 7.705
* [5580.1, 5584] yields 7.665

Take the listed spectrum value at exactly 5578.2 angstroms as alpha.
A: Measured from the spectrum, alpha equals 8.142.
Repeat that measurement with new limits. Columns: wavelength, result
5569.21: 7.705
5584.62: 7.745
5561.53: 7.907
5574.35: 8.559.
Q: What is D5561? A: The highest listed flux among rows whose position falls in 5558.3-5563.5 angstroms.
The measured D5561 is 8.161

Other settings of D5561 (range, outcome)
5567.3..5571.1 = 8.288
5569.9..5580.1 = 8.559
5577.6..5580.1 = 8.225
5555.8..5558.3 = 8.007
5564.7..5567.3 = 7.648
